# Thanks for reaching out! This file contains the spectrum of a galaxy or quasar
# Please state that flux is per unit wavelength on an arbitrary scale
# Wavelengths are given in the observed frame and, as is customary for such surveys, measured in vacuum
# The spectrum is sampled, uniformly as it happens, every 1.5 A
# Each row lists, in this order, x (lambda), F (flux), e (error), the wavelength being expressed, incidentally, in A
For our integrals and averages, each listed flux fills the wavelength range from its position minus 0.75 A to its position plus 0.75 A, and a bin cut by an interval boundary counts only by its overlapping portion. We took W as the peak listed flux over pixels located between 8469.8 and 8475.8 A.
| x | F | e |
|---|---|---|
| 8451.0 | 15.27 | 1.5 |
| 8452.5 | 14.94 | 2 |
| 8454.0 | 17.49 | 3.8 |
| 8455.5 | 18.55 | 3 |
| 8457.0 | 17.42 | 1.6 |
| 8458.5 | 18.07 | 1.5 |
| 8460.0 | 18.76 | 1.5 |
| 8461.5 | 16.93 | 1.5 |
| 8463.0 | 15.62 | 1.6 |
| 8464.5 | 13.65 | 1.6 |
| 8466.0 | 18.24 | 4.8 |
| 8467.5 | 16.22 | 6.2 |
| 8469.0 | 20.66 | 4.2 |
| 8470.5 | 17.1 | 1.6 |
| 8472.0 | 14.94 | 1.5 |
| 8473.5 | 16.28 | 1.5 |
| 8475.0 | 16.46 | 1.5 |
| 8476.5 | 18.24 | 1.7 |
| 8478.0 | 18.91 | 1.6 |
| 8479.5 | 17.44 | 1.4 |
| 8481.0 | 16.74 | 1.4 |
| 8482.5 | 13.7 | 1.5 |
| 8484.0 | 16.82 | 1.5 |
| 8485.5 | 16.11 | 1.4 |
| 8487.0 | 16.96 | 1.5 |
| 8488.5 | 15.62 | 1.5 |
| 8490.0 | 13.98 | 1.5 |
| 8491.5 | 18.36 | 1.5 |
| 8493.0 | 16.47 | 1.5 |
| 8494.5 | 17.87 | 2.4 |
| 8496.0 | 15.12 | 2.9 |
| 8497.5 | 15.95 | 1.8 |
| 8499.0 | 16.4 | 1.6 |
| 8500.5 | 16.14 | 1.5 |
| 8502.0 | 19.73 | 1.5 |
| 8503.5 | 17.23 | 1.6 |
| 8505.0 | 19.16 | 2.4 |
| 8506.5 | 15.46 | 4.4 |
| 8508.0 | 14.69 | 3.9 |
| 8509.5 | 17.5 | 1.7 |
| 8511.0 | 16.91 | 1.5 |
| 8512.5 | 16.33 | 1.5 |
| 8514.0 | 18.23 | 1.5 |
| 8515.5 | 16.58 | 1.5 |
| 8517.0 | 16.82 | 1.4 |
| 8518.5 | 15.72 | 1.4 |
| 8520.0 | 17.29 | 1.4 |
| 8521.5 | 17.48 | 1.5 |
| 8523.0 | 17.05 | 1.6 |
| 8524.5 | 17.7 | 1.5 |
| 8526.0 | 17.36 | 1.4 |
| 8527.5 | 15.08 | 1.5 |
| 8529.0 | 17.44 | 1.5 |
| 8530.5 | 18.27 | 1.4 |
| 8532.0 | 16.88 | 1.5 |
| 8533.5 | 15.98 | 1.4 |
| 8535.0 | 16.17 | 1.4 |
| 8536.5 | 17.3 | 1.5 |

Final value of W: 17.1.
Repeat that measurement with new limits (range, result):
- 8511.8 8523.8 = 18.23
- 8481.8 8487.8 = 16.96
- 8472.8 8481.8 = 18.91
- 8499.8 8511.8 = 19.73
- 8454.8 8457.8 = 18.55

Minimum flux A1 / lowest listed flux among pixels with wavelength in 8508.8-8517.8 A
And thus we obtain 16.33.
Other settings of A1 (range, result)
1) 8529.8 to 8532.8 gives 16.88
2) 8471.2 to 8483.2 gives 13.7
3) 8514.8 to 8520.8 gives 15.72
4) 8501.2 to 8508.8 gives 14.69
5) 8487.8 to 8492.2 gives 13.98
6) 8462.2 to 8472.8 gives 13.65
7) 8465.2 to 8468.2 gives 16.22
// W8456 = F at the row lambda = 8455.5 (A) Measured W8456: 18.55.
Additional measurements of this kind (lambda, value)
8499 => 16.4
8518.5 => 15.72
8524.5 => 17.7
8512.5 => 16.33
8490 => 13.98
